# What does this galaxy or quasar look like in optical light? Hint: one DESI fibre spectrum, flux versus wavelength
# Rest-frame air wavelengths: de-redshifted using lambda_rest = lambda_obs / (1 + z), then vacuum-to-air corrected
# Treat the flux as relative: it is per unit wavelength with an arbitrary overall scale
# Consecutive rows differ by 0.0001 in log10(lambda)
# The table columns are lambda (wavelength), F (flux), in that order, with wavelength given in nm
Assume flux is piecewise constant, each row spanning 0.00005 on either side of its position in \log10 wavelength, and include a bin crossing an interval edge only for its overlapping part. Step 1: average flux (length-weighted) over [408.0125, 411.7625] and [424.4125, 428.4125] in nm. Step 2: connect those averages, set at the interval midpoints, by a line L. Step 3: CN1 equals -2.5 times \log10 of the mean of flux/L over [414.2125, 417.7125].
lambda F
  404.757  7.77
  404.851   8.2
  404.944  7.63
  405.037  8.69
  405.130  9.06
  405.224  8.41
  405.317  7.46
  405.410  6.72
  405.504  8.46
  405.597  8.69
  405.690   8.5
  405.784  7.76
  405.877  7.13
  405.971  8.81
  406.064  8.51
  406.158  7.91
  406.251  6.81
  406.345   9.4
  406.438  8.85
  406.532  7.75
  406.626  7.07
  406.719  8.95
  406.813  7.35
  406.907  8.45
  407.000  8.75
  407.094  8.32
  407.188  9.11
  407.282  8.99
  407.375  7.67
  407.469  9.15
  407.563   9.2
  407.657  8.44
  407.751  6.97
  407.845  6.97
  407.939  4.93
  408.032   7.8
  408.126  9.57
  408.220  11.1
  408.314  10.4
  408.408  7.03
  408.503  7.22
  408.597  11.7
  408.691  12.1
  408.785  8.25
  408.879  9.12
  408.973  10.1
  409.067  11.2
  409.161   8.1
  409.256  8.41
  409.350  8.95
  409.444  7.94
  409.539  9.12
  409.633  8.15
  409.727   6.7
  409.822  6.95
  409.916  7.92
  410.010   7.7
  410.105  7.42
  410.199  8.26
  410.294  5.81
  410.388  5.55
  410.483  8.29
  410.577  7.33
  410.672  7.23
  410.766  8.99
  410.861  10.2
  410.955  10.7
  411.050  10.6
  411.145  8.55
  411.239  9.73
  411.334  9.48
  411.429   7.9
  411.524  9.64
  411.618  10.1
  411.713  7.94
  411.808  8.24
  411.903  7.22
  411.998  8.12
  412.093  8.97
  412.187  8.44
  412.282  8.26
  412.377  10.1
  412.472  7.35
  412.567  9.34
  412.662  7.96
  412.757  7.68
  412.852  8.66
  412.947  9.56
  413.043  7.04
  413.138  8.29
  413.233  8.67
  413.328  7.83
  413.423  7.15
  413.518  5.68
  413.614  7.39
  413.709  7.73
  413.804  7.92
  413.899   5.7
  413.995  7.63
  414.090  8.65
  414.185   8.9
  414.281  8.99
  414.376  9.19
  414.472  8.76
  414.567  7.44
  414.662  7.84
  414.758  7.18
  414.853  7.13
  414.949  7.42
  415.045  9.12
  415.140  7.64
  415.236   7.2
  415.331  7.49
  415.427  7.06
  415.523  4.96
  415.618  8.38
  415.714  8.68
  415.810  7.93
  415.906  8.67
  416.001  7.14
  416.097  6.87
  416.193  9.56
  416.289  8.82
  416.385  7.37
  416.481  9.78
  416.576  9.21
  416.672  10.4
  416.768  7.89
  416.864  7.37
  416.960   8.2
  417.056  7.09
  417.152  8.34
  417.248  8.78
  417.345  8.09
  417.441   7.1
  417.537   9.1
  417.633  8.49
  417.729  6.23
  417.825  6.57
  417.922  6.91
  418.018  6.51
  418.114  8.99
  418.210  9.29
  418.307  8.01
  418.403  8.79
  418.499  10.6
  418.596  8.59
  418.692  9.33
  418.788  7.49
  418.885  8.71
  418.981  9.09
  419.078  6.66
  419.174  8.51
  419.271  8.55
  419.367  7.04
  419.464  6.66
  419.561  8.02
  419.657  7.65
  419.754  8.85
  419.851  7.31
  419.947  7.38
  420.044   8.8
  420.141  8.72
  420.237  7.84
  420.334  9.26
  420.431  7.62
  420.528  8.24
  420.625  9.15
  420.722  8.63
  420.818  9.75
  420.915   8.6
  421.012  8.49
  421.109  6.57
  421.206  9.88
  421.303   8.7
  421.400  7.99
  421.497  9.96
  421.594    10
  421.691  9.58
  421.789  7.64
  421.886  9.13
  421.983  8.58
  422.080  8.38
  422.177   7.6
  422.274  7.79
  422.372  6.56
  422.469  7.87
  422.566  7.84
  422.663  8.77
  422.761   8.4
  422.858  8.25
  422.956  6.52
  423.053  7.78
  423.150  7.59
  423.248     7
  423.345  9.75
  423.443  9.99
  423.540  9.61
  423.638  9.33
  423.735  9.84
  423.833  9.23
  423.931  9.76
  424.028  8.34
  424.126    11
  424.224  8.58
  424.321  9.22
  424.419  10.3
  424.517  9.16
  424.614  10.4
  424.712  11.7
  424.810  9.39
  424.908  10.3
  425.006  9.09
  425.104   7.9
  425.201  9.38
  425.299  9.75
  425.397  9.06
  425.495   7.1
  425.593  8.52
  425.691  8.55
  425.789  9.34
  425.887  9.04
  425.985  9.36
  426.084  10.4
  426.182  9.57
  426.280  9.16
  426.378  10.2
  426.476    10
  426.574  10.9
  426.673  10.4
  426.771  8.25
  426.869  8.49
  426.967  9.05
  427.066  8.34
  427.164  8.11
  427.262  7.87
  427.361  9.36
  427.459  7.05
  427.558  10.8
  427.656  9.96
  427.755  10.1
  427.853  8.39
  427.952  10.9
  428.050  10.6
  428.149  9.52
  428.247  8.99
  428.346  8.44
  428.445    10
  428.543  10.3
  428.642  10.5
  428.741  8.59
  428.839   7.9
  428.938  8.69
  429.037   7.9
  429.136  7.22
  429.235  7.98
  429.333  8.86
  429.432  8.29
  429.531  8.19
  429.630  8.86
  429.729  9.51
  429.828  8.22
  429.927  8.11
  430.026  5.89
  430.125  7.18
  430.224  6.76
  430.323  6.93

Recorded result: 0.11 mag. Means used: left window 8.74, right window 9.34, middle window 8.06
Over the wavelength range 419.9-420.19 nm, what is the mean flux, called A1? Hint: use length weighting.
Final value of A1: 8.31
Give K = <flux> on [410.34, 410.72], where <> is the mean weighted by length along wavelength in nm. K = 7.11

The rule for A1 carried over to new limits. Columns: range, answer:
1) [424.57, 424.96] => 10.4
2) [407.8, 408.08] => 6.59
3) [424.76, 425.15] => 9.17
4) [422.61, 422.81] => 8.57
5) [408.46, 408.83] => 9.86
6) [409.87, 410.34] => 7.42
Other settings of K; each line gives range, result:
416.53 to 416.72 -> 9.81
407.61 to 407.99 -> 6.85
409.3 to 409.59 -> 8.66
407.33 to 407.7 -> 8.61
